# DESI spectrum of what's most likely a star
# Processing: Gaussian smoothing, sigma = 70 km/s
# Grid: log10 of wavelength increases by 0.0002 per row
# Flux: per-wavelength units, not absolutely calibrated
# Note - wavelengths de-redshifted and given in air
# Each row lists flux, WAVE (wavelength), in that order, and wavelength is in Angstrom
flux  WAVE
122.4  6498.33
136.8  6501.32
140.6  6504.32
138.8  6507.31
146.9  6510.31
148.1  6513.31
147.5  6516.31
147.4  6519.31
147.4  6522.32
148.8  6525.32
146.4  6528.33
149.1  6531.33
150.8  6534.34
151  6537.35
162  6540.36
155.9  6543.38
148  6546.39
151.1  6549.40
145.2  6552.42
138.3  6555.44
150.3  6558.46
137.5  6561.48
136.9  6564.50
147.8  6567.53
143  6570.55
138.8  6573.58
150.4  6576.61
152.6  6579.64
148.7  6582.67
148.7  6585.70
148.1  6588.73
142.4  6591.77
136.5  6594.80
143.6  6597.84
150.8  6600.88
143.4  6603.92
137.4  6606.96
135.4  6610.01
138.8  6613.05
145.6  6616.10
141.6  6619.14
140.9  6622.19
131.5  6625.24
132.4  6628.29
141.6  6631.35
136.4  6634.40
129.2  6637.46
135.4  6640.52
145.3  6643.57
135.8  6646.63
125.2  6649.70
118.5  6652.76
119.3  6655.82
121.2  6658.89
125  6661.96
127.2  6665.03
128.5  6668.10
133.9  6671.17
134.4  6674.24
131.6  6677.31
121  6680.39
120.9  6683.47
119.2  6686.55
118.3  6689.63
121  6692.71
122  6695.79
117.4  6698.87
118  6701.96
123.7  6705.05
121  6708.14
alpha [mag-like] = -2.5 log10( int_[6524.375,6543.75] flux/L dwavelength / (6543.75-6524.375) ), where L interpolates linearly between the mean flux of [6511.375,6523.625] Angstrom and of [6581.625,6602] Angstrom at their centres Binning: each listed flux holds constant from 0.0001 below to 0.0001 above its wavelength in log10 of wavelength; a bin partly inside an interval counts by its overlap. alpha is -0.03 mag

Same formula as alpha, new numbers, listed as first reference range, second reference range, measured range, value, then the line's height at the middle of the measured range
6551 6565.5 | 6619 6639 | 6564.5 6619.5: -0.04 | 139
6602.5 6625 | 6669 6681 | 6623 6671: 0.04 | 135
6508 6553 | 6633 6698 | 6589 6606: -0.04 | 138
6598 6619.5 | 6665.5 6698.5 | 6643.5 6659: 0.05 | 132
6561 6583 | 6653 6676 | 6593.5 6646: -0.03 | 135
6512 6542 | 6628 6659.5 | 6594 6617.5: -0.03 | 137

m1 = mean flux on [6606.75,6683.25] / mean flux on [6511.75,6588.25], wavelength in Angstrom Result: 0.90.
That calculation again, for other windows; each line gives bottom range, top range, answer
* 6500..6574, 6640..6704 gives 0.86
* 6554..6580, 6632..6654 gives 0.93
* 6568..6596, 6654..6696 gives 0.86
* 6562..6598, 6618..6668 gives 0.91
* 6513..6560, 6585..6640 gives 0.94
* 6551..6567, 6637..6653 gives 0.94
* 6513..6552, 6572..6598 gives 0.97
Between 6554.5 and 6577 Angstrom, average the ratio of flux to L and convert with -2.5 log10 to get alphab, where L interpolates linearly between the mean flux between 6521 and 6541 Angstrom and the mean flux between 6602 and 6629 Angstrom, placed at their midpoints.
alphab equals 0.02 mag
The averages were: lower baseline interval 150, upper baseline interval 139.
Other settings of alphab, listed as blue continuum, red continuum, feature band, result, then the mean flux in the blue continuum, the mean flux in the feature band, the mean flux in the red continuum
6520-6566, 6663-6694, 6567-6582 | -0.03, 148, 147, 126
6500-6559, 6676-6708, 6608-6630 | -0.04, 148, 138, 121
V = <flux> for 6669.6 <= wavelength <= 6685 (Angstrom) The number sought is 128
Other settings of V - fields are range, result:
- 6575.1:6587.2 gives 150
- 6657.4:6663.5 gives 123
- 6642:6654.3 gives 131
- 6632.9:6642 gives 134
